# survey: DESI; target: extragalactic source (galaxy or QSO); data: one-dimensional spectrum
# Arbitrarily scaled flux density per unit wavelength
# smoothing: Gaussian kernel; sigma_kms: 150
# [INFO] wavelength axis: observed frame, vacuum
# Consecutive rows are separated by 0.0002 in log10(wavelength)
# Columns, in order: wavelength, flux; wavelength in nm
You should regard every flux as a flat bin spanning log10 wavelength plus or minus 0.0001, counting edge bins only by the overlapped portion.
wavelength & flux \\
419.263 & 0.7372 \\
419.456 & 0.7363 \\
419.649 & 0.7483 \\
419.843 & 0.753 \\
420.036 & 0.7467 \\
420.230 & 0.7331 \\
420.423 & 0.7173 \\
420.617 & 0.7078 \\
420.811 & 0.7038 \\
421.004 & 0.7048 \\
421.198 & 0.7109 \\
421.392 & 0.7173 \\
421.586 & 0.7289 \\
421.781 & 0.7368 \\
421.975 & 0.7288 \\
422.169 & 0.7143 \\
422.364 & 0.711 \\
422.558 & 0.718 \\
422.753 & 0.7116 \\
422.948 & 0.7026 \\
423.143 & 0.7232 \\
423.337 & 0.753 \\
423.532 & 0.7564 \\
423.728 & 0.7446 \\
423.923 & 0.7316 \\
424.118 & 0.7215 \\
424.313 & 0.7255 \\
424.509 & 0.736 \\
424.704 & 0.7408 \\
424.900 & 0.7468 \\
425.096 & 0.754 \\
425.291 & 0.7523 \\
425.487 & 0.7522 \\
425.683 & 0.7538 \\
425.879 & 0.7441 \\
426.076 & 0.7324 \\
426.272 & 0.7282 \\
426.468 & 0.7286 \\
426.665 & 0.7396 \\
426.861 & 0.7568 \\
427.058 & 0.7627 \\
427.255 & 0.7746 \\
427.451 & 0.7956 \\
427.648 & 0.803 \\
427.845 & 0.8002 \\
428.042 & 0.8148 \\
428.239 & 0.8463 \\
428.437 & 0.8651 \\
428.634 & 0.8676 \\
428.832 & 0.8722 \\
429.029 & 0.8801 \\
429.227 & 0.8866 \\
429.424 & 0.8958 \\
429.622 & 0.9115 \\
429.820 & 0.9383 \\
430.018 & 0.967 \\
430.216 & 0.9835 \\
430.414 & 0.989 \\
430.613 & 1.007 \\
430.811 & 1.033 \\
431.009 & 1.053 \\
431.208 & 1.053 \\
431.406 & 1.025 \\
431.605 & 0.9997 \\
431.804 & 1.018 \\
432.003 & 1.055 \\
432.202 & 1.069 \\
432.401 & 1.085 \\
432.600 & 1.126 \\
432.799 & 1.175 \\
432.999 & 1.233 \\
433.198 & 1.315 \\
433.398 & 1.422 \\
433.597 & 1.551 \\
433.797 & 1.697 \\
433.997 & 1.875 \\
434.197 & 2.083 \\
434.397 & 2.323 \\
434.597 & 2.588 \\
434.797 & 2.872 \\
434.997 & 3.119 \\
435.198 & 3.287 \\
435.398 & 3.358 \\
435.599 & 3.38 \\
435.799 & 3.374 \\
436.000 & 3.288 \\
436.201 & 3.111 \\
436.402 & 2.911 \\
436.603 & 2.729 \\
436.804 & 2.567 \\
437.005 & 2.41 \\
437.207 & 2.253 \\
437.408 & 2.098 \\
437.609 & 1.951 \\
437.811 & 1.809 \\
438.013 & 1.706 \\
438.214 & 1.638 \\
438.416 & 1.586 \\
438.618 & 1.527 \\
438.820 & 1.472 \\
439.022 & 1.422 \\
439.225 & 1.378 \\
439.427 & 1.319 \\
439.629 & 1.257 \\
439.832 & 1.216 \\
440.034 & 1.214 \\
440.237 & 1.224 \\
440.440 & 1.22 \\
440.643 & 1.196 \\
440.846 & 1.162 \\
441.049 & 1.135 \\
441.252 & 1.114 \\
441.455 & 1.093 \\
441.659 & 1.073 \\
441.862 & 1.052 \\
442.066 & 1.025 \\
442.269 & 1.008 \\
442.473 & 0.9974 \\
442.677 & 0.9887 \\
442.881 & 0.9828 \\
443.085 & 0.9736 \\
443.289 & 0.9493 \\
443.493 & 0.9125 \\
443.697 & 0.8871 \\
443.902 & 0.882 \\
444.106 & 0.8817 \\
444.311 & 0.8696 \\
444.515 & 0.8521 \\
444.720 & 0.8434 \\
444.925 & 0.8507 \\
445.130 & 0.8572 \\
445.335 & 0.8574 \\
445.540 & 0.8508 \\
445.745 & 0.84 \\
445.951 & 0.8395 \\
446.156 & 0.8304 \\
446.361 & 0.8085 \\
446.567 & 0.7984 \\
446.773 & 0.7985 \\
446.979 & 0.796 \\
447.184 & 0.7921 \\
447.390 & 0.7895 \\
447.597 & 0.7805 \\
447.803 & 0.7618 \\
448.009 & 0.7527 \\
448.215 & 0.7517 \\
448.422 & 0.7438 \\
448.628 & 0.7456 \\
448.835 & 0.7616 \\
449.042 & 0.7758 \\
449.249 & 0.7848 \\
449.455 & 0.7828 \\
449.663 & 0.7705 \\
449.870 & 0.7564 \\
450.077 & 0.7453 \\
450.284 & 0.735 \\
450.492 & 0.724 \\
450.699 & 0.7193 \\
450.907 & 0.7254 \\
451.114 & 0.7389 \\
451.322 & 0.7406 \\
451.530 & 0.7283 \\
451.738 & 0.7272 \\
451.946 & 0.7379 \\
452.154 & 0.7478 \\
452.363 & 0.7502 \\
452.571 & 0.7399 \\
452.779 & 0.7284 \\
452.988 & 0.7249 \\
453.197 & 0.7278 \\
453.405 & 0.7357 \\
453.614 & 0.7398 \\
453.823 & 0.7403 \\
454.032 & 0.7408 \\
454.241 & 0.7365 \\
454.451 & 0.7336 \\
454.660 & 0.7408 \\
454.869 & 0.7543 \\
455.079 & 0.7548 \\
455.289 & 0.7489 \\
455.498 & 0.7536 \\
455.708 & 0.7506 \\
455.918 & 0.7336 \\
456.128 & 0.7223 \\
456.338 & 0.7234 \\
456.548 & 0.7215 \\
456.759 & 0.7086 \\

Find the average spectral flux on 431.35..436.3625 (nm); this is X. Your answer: 2.04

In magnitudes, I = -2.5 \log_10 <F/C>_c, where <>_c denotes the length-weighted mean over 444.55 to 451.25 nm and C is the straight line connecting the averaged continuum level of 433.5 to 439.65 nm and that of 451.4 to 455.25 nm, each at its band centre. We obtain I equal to 0.48 mag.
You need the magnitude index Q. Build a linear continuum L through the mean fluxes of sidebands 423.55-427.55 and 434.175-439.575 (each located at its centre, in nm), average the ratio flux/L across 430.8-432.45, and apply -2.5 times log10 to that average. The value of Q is 0.466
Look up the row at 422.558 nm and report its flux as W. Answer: 0.718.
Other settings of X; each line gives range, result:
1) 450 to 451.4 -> 0.732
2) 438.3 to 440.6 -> 1.35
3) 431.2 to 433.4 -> 1.12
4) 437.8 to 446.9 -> 1.08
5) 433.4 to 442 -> 1.95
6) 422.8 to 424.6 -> 0.732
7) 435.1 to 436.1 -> 3.34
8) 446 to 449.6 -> 0.78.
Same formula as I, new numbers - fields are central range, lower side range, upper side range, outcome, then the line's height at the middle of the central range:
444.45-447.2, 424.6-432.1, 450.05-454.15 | -0.08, 0.769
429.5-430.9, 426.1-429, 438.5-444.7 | -0.14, 0.856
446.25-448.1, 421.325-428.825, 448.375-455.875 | -0.06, 0.746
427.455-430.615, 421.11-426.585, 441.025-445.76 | -0.13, 0.79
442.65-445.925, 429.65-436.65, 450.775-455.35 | 0.34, 1.21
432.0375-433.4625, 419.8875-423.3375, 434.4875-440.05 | 0.46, 1.81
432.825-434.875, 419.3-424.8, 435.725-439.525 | -0.04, 1.79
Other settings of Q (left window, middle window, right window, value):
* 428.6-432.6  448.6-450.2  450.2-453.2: -0.01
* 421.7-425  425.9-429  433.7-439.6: 0.46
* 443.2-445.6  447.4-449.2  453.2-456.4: 0.09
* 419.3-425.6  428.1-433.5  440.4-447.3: -0.25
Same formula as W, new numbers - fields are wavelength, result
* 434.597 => 2.588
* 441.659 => 1.073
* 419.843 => 0.753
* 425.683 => 0.7538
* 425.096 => 0.754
